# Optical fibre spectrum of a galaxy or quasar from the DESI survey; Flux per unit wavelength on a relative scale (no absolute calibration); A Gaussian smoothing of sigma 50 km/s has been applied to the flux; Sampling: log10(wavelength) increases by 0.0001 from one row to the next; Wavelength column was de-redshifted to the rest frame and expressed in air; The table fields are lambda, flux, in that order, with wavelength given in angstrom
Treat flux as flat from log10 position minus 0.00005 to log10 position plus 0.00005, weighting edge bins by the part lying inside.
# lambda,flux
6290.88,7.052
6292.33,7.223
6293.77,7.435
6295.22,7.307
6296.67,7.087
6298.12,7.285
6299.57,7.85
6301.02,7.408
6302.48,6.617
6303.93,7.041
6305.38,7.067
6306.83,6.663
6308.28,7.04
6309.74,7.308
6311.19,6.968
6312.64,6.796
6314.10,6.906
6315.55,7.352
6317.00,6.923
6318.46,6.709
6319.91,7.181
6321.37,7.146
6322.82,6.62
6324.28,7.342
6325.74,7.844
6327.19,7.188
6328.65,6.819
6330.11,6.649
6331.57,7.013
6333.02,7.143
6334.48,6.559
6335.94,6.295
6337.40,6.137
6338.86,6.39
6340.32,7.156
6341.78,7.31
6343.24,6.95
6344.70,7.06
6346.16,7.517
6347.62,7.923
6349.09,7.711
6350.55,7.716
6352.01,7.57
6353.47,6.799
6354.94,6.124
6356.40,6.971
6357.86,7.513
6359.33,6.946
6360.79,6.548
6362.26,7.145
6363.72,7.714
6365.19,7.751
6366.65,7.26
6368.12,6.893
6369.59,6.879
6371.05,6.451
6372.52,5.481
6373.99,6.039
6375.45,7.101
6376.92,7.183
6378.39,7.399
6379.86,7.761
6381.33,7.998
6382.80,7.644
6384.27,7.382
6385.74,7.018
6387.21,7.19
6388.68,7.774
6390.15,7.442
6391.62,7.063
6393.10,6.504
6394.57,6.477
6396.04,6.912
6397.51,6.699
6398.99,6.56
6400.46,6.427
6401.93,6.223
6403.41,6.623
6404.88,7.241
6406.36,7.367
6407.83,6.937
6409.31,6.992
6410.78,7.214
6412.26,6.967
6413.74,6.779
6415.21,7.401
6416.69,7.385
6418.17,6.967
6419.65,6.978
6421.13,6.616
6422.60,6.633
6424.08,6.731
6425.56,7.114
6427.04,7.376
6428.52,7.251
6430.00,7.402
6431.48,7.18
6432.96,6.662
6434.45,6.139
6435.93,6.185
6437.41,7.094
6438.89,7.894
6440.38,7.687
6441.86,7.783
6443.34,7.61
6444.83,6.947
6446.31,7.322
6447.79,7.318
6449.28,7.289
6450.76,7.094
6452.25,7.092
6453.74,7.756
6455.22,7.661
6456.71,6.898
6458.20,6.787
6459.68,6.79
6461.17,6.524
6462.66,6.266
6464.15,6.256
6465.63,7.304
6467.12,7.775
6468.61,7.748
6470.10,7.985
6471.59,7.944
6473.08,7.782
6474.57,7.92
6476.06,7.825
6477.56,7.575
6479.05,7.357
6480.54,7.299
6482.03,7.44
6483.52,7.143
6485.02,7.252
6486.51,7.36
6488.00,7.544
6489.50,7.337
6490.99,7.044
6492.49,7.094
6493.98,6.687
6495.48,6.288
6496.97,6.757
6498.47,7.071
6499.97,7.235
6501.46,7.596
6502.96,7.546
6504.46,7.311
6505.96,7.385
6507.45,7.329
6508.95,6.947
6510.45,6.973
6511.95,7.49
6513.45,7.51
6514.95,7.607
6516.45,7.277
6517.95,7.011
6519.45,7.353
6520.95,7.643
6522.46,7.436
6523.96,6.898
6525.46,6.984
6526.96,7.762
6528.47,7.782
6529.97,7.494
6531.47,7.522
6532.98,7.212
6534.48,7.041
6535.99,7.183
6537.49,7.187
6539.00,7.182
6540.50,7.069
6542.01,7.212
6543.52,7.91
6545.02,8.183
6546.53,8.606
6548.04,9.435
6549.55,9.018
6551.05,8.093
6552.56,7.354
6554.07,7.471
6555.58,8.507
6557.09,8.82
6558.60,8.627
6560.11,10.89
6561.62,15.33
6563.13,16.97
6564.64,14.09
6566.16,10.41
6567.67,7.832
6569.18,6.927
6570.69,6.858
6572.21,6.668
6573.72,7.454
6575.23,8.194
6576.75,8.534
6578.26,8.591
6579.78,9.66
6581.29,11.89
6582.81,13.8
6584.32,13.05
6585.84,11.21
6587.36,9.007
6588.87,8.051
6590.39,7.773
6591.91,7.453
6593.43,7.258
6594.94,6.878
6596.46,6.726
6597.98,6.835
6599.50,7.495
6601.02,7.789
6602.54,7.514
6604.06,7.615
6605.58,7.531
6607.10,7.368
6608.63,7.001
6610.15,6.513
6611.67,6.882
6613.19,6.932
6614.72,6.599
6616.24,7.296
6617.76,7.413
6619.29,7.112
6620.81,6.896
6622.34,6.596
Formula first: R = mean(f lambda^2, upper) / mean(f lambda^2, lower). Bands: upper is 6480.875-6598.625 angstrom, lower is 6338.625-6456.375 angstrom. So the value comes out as 1.2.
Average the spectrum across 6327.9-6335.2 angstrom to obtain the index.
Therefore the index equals 6.84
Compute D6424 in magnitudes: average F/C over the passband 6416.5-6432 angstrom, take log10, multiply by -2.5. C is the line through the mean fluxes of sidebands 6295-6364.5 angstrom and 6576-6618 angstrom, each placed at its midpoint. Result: 0.07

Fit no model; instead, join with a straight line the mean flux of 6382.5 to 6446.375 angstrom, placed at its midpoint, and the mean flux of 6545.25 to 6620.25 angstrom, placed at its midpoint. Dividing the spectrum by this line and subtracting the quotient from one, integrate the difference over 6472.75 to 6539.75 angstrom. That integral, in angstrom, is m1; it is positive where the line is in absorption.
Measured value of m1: 5.2 angstrom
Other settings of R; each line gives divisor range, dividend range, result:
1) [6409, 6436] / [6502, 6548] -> 1.10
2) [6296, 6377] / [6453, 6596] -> 1.22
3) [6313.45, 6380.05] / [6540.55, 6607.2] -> 1.36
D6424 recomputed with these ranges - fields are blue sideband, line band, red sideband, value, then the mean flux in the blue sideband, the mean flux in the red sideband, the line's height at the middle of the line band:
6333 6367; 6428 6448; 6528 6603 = 0.09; 7.09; 8.73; 7.76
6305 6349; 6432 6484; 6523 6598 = 0.10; 7.01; 8.72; 7.97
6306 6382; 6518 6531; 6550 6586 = 0.25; 7.04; 9.86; 9.31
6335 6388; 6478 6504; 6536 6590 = 0.18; 7.08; 9.28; 8.49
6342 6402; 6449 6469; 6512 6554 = 0.04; 7.08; 7.59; 7.35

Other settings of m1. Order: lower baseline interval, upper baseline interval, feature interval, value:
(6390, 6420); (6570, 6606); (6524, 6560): 1.1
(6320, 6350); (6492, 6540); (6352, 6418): 0.8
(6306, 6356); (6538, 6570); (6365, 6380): 1.2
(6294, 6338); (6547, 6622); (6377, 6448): 4.7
